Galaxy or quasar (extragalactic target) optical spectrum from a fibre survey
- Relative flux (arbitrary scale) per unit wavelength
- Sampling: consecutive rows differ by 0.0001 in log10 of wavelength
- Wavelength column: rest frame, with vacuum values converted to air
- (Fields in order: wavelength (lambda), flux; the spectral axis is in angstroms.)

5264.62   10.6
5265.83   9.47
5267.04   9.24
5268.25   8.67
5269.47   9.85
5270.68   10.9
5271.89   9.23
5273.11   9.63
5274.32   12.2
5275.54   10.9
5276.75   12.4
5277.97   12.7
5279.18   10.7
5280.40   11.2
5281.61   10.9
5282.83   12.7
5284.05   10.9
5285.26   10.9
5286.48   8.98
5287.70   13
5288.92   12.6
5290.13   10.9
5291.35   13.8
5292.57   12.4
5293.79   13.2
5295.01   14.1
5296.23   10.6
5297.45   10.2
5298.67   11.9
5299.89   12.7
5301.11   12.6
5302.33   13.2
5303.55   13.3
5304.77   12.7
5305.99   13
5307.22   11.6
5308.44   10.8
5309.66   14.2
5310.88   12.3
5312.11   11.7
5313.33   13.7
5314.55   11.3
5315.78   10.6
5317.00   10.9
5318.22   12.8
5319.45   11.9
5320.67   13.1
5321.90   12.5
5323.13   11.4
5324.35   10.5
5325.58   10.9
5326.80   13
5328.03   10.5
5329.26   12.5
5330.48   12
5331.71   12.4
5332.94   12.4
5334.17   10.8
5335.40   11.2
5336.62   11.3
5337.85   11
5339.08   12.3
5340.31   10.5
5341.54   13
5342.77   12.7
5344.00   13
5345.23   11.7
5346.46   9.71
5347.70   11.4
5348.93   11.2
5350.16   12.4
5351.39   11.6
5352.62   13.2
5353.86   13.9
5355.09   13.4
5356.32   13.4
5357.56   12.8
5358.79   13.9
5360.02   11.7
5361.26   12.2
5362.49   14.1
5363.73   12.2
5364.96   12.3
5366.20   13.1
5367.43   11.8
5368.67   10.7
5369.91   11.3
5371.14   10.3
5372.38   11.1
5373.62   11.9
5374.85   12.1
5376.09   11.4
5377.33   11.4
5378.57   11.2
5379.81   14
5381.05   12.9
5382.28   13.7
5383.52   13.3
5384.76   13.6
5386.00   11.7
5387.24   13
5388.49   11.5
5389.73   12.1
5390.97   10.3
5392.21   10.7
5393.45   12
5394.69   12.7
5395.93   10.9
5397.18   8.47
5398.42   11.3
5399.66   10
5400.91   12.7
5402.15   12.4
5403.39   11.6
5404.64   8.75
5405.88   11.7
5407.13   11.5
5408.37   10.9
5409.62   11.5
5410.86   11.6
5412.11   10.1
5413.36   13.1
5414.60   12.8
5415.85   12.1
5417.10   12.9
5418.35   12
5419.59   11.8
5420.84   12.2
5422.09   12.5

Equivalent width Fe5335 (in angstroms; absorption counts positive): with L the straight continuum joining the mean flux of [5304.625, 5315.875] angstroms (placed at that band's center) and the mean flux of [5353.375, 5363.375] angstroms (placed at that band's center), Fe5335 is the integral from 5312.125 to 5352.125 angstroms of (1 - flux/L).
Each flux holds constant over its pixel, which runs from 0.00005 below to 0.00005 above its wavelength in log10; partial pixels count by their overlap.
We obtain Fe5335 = 2.8 angstroms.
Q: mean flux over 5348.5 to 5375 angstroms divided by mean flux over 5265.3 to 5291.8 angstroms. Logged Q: 1.12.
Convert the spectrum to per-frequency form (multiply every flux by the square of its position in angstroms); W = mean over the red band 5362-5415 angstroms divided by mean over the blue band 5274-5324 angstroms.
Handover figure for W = 1.0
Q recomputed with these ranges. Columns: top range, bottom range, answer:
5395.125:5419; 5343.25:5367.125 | 0.91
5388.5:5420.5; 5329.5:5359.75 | 0.94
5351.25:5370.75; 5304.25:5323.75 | 1.04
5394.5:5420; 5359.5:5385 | 0.94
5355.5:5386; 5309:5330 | 1.03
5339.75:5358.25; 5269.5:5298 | 1.07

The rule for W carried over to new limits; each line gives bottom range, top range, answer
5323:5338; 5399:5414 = 1.01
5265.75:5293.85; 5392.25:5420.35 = 1.08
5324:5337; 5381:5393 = 1.08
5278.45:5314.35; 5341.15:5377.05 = 1.03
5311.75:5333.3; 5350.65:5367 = 1.10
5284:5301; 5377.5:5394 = 1.07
